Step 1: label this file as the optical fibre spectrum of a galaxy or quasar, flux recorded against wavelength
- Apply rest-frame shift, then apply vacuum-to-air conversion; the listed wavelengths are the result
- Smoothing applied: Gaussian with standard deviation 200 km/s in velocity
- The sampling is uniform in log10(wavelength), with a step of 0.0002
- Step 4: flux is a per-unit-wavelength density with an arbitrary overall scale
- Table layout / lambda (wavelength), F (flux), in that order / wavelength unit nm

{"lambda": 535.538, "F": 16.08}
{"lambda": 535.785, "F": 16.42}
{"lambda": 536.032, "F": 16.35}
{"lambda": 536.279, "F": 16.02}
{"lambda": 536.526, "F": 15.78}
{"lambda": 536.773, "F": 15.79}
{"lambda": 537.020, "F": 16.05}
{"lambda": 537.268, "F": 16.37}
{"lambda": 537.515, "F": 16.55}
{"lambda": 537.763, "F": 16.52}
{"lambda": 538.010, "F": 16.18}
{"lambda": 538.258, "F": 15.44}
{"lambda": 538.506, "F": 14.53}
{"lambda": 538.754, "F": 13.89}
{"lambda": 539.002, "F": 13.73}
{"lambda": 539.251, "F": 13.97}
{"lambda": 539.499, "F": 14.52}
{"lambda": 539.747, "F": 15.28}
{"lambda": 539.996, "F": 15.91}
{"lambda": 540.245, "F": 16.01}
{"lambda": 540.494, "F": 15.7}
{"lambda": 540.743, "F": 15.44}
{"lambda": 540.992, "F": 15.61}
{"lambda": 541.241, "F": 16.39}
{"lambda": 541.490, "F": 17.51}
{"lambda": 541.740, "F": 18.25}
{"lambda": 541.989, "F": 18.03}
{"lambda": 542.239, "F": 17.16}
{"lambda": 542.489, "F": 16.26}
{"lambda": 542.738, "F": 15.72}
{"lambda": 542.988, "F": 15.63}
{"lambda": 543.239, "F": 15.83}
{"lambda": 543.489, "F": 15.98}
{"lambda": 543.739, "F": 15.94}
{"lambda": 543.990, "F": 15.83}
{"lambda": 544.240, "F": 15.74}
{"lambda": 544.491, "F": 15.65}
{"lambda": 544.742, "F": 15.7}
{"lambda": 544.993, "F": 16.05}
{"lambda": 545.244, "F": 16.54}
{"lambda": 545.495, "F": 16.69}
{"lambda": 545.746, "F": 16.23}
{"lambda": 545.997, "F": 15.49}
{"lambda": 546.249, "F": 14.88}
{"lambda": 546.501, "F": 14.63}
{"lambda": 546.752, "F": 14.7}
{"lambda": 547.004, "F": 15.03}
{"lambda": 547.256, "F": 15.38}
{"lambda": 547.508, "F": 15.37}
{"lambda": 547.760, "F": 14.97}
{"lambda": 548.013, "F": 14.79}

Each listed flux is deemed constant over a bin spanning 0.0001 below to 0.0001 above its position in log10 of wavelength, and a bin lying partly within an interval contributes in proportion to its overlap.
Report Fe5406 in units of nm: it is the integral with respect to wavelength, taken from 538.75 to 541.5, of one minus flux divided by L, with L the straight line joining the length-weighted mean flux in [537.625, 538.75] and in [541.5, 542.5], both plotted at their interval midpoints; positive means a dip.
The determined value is 0.21 nm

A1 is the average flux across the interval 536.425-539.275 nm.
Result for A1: 15.4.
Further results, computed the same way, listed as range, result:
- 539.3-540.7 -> 15.4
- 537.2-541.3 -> 15.4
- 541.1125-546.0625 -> 16.3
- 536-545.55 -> 15.9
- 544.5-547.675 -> 15.6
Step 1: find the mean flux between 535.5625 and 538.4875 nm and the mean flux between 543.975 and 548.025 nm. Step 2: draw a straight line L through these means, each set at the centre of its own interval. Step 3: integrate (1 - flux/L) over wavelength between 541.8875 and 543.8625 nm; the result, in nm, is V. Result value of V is -0.07 nm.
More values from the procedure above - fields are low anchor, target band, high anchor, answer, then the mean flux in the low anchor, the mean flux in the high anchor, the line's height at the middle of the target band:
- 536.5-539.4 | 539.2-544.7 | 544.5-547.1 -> -0.19 nm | 15.4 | 15.6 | 15.5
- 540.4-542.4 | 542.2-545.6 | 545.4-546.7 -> 0.01 nm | 16.8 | 15.5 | 16.1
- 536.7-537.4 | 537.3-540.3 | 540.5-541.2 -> 0.13 nm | 16.1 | 15.7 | 15.9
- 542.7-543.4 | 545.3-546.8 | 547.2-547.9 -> -0.01 nm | 15.7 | 15.2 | 15.4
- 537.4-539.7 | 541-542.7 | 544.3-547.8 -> -0.20 nm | 15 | 15.5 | 15.3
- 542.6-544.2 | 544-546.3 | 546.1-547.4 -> -0.08 nm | 15.8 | 14.9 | 15.4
